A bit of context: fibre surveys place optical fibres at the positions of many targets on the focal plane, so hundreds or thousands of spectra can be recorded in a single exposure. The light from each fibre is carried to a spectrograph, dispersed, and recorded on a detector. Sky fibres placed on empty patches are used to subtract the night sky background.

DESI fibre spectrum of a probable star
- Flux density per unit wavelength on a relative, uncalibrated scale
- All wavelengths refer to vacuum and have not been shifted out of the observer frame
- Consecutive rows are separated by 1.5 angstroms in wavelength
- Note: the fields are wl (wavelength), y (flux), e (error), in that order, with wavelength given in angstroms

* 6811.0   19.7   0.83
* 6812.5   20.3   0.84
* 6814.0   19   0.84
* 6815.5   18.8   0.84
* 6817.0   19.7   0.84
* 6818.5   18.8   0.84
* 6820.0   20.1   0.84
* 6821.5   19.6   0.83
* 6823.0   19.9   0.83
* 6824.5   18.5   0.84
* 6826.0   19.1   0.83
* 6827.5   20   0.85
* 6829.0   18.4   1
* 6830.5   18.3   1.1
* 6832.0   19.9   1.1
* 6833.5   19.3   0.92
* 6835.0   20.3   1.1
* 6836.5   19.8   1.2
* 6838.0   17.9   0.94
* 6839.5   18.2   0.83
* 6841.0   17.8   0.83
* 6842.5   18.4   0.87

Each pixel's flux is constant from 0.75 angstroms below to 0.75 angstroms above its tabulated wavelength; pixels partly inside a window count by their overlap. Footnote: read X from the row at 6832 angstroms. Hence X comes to 19.9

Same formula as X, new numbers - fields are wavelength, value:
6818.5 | 18.8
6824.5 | 18.5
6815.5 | 18.8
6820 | 20.1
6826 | 19.1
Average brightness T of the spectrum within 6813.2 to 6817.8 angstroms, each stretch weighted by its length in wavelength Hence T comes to 19.2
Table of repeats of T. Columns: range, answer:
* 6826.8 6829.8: 19.2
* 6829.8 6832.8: 19.1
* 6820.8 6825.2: 19.3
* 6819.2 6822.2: 19.8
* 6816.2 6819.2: 19.2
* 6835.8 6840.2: 18.6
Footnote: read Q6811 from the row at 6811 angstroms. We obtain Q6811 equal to 19.7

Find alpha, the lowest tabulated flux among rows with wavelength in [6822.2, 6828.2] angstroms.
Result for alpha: 18.5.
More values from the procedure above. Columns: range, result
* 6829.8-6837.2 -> 18.3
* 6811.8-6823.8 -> 18.8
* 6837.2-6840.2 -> 17.9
